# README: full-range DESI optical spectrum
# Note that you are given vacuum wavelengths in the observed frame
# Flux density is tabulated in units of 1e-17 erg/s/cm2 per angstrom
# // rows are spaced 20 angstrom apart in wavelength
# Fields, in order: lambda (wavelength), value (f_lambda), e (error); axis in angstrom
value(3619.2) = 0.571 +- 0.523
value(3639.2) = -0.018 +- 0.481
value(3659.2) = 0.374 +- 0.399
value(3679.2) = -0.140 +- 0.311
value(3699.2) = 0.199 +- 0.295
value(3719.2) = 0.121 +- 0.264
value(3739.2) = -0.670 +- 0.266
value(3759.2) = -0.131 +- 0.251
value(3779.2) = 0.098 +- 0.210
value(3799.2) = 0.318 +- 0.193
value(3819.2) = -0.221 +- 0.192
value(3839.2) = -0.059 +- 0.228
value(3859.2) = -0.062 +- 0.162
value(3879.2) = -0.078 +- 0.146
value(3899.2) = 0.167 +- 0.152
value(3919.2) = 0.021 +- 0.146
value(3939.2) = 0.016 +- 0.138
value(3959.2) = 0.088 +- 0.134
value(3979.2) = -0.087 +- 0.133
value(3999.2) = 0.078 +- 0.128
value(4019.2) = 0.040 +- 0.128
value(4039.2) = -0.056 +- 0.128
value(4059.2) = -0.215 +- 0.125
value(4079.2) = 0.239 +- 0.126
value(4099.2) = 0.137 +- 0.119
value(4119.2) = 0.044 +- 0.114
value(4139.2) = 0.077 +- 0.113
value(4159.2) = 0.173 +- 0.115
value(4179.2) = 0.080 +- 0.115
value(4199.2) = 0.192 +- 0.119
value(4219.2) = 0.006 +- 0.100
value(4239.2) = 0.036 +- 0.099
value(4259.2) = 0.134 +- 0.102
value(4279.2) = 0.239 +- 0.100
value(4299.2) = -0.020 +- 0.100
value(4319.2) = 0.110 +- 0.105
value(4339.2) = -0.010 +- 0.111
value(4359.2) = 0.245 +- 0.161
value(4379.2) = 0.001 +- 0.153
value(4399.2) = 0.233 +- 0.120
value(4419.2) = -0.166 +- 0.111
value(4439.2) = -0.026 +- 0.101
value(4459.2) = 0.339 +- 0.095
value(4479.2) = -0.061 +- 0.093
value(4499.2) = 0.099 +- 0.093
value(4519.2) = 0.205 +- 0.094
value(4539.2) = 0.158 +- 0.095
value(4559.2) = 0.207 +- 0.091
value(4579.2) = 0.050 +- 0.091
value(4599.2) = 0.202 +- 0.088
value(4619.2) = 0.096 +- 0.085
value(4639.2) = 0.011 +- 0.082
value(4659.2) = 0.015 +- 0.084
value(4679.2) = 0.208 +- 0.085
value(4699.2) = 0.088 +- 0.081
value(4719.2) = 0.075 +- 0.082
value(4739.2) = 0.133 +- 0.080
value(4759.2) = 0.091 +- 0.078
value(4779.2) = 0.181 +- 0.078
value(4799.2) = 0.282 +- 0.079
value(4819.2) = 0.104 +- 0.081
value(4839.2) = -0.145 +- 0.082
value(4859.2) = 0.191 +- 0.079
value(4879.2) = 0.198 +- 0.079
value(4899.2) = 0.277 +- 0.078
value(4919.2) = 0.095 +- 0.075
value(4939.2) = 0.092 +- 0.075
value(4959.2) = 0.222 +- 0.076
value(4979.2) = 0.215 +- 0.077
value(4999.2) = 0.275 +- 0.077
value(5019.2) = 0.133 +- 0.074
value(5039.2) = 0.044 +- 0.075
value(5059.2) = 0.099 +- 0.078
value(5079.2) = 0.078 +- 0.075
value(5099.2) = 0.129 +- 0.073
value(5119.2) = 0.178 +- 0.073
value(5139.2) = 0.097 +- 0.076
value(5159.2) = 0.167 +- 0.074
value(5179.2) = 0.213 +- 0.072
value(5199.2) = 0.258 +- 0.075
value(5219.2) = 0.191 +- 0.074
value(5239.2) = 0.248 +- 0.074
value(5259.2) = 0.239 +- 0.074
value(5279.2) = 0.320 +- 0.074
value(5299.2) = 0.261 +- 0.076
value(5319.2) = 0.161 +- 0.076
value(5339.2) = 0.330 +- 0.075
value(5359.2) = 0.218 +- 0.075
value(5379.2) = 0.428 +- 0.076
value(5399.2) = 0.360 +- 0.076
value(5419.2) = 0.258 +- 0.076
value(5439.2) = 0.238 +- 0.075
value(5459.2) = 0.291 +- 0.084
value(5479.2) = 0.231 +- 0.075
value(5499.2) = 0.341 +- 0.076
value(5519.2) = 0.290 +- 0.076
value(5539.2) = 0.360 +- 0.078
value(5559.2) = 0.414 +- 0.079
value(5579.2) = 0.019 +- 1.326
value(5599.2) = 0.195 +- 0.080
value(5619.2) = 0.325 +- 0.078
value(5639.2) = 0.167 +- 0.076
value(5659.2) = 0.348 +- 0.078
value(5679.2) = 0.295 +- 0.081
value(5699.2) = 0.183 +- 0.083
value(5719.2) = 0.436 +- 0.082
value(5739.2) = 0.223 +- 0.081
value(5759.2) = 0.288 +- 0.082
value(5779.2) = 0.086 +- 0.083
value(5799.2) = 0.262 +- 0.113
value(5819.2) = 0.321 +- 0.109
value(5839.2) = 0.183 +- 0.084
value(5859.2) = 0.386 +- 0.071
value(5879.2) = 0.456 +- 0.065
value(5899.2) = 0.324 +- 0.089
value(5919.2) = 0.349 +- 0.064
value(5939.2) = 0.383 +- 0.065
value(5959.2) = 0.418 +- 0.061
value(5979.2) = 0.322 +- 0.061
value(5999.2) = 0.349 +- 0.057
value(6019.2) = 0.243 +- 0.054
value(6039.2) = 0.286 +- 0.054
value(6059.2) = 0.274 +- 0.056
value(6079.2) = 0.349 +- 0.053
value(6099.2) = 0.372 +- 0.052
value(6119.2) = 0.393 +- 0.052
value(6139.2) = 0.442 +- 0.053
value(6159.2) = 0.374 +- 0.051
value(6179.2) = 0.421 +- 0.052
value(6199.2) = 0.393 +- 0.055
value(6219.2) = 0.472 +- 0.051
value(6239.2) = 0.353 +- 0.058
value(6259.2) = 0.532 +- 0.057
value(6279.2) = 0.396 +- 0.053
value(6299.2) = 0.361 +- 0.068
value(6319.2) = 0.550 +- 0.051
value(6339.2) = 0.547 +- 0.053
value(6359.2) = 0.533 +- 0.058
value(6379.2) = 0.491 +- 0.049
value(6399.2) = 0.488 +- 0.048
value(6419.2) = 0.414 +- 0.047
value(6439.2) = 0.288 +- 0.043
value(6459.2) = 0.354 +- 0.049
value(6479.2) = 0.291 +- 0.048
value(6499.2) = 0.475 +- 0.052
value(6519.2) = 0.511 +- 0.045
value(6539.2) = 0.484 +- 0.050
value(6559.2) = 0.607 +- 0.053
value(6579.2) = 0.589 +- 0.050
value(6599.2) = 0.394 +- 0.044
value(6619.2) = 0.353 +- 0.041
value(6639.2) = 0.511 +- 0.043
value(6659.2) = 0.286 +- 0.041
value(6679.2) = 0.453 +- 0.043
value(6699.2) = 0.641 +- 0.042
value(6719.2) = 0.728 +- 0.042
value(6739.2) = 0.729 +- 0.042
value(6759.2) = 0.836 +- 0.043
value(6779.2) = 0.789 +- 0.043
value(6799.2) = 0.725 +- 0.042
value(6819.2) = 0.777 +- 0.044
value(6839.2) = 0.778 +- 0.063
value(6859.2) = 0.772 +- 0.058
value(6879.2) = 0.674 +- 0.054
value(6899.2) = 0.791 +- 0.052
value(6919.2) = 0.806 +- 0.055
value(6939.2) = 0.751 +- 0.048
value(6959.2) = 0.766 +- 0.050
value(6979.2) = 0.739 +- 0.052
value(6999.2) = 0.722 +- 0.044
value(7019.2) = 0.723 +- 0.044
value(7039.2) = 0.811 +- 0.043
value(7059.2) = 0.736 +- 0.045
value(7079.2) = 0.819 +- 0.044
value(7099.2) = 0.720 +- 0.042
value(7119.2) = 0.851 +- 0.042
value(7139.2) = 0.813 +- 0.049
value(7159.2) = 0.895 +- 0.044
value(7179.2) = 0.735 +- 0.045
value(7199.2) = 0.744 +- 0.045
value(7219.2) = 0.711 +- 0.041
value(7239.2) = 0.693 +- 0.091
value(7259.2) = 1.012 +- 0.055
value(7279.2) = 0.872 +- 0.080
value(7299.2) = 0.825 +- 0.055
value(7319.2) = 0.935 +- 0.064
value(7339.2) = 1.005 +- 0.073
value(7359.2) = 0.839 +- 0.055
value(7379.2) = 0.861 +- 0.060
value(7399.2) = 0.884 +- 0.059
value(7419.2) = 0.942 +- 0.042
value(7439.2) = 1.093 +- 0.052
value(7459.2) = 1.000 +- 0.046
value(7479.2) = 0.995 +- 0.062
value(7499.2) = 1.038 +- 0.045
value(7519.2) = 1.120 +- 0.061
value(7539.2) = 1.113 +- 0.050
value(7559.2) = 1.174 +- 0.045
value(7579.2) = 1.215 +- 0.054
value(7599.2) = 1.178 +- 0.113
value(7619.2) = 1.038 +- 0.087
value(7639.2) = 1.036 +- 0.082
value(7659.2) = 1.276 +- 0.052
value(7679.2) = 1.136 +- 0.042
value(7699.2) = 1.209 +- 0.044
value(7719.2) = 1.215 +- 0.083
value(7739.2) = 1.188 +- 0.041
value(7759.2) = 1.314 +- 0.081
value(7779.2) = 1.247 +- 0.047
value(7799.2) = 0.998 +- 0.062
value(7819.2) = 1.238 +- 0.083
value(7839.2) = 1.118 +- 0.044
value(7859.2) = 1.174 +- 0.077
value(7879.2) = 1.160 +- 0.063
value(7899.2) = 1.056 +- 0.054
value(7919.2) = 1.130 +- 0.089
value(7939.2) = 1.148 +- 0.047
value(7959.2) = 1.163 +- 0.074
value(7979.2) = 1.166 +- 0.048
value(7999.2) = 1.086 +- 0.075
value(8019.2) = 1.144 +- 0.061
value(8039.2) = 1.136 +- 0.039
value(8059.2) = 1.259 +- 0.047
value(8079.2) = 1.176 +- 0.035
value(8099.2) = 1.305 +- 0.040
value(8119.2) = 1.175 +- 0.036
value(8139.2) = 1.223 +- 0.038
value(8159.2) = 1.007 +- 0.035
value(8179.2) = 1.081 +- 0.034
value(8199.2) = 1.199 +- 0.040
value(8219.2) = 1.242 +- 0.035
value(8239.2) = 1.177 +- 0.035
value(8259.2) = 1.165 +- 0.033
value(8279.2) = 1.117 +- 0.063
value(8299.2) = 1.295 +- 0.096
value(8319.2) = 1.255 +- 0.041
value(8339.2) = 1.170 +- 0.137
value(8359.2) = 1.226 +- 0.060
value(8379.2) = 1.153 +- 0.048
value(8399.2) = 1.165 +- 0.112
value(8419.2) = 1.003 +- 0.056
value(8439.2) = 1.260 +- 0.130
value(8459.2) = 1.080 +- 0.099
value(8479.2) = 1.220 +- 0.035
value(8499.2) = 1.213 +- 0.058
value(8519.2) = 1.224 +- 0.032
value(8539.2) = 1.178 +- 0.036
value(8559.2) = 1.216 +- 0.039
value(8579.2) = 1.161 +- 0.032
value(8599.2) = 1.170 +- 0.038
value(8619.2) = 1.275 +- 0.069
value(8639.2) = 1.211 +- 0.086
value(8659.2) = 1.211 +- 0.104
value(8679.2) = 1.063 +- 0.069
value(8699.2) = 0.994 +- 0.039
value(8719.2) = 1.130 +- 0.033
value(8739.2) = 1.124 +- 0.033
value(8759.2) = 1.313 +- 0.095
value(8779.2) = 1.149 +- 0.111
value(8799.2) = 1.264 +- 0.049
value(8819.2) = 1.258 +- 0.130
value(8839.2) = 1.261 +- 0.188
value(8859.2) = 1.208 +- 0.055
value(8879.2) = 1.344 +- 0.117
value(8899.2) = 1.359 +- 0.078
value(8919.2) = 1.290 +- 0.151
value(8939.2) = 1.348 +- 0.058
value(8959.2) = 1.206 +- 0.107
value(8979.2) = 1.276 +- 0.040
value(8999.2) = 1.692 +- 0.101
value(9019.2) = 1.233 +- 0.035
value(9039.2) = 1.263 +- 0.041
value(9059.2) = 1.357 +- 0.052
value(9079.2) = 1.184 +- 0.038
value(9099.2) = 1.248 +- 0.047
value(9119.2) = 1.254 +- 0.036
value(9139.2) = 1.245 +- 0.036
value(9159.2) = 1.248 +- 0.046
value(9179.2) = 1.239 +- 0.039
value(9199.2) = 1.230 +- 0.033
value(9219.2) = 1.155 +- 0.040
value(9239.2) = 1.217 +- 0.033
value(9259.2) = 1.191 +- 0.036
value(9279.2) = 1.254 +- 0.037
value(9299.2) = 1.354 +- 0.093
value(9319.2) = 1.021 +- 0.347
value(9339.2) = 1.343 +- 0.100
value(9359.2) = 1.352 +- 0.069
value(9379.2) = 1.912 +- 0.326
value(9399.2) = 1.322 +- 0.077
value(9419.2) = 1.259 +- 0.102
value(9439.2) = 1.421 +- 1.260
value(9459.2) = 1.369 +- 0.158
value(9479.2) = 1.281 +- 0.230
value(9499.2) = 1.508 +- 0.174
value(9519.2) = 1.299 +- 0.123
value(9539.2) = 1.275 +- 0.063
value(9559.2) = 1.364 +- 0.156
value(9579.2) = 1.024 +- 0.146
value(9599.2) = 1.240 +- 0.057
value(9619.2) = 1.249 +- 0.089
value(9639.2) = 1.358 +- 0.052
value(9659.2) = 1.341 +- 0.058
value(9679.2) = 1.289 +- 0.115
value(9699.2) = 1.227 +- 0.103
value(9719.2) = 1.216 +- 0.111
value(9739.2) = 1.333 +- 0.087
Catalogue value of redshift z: 0.680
